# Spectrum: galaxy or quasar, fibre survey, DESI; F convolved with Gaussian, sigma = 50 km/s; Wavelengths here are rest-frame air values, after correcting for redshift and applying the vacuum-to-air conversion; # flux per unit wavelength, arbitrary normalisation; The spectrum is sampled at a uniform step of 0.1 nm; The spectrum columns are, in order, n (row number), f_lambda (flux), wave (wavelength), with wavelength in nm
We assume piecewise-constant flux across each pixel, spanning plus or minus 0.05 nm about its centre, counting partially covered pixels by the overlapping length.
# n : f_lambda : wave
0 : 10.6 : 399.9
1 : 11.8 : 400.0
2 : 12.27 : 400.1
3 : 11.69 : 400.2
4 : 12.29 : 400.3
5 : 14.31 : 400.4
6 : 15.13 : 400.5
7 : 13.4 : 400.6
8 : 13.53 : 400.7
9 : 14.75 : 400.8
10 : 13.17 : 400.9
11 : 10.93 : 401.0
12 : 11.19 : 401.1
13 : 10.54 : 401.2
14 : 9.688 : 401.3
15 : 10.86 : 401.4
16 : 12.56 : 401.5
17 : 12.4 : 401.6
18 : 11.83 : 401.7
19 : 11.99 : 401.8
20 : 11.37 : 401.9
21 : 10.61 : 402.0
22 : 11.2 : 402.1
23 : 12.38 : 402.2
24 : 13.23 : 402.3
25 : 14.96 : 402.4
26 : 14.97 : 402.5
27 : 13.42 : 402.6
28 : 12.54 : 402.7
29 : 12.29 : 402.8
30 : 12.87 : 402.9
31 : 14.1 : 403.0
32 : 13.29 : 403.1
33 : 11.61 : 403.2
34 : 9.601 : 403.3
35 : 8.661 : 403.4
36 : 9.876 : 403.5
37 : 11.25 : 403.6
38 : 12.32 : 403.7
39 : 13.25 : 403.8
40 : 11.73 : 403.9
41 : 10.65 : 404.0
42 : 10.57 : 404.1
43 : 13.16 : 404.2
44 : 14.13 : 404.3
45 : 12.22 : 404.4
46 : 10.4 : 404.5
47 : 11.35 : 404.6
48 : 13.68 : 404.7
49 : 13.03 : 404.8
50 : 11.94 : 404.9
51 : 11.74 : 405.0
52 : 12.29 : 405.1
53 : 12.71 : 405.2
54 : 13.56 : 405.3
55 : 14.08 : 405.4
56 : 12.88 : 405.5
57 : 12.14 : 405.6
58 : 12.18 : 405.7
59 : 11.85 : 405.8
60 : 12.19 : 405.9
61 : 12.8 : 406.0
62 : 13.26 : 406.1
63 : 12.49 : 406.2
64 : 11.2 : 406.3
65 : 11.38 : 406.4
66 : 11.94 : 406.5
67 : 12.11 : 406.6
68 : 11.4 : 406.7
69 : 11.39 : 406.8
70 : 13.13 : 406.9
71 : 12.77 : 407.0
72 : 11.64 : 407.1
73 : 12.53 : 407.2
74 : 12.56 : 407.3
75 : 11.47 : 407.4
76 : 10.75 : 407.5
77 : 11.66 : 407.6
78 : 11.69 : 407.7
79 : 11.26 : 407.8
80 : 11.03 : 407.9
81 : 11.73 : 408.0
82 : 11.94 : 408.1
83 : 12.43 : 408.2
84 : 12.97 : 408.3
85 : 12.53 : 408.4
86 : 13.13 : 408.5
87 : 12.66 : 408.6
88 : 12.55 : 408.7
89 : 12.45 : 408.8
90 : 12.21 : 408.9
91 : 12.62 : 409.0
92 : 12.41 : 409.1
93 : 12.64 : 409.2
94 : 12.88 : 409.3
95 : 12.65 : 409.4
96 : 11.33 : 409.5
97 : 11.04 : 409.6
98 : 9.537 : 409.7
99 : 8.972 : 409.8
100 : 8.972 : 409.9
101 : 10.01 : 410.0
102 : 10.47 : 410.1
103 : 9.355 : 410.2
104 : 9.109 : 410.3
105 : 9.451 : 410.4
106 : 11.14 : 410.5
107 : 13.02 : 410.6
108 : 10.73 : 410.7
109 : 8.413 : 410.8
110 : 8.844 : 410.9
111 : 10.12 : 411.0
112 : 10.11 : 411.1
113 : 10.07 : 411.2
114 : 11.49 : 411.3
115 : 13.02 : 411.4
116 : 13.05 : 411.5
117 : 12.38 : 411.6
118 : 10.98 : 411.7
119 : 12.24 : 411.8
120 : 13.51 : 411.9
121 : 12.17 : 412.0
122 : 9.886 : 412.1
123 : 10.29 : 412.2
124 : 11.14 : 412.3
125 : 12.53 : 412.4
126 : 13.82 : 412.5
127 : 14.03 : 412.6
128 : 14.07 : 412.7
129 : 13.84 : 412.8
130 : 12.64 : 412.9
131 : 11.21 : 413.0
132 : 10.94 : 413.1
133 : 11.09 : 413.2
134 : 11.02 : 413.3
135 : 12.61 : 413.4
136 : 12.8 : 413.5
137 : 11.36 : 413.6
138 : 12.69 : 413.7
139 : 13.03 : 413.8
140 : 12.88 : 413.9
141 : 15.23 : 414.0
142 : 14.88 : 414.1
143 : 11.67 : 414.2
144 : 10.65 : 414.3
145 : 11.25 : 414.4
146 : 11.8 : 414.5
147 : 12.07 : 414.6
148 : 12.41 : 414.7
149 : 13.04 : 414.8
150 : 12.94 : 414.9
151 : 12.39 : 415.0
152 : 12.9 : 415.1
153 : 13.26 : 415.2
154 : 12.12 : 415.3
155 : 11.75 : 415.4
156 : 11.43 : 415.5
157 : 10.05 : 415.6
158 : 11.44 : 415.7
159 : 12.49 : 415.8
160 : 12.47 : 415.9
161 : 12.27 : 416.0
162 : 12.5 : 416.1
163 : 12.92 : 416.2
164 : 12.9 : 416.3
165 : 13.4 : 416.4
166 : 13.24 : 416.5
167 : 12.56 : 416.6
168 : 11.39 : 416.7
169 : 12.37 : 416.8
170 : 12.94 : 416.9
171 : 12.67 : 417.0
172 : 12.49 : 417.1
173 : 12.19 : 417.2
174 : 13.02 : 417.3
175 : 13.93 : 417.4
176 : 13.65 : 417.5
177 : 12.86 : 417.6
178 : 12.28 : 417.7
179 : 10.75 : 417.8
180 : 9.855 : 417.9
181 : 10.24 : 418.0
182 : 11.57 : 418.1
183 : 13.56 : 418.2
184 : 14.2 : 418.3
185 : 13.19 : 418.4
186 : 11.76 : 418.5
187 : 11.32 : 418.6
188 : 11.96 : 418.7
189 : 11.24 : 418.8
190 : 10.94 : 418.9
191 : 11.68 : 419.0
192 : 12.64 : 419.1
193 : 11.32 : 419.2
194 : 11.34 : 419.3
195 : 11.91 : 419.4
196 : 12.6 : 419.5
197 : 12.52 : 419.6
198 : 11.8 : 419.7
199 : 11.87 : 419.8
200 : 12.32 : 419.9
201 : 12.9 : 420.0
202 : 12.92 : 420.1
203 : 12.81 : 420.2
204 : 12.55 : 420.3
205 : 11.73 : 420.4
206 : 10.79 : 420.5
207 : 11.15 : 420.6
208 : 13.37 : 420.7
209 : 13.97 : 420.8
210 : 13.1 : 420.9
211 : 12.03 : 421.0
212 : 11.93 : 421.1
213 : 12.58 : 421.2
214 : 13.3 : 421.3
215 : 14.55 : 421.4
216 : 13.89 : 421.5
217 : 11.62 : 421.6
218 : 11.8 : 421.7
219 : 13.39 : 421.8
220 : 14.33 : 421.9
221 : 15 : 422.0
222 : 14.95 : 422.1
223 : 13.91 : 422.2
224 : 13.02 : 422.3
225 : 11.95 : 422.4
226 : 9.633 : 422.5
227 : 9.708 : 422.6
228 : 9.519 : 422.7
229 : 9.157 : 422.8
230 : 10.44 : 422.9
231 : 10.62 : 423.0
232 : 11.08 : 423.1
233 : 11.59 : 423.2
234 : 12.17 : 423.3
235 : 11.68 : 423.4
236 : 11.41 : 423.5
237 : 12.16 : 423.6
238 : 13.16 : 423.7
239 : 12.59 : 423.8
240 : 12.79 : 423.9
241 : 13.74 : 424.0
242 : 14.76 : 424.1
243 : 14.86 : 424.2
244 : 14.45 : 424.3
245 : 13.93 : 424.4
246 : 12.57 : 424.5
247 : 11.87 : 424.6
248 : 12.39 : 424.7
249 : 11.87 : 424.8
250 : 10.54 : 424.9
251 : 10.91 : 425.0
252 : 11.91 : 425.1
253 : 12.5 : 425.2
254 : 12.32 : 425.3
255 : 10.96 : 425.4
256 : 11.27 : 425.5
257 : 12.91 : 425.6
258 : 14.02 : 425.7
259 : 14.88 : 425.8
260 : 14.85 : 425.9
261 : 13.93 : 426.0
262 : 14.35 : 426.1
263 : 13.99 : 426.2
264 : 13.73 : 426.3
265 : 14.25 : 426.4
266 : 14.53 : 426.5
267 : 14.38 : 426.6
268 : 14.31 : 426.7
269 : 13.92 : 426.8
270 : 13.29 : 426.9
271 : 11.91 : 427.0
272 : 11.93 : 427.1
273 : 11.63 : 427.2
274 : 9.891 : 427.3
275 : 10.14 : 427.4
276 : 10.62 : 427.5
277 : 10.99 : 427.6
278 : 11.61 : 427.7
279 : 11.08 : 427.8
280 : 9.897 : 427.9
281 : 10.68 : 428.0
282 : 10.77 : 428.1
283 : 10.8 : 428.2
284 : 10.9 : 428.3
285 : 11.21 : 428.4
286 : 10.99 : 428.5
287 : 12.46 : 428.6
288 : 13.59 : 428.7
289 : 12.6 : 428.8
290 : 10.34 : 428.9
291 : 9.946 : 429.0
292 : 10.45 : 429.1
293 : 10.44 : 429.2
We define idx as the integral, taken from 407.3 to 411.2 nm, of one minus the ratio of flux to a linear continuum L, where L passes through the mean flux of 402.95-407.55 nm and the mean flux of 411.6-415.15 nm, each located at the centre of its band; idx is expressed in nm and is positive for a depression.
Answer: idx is 0.314 nm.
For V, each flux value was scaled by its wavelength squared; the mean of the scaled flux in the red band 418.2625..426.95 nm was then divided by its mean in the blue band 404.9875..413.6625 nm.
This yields 1.14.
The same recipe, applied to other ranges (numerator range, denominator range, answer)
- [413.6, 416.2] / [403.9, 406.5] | 1.06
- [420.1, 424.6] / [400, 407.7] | 1.12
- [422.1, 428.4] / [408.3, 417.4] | 1.09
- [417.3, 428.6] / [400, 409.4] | 1.10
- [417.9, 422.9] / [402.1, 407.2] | 1.08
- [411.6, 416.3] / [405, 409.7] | 1.04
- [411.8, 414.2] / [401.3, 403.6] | 1.09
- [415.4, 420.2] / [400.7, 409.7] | 1.07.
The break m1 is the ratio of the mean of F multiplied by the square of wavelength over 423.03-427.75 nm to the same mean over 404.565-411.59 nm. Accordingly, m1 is 1.17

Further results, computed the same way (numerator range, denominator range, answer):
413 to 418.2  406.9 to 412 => 1.10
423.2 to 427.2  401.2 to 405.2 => 1.20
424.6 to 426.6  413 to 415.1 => 1.11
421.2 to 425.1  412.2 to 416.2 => 1.05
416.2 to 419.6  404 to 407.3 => 1.06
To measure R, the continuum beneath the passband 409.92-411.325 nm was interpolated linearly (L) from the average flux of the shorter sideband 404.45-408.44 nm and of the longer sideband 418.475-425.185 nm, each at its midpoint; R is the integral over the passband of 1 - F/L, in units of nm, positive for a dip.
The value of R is 0.24 nm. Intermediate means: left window 12.2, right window 12.3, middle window 10.1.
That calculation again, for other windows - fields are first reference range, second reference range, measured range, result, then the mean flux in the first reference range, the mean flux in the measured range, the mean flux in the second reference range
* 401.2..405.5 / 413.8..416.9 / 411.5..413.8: 0.035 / 12.1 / 12.2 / 12.4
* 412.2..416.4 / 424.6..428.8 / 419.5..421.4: -0.024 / 12.4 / 12.5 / 12.3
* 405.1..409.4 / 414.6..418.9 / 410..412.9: 0.210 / 12.3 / 11.4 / 12.3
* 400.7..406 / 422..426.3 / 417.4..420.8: 0.078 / 12.2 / 12.1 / 12.5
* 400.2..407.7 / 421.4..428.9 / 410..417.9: 0.182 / 12.2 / 12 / 12.3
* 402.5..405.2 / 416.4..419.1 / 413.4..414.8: -0.038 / 12.1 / 12.5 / 12.3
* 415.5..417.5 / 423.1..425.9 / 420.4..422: -0.033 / 12.5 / 12.8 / 12.6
